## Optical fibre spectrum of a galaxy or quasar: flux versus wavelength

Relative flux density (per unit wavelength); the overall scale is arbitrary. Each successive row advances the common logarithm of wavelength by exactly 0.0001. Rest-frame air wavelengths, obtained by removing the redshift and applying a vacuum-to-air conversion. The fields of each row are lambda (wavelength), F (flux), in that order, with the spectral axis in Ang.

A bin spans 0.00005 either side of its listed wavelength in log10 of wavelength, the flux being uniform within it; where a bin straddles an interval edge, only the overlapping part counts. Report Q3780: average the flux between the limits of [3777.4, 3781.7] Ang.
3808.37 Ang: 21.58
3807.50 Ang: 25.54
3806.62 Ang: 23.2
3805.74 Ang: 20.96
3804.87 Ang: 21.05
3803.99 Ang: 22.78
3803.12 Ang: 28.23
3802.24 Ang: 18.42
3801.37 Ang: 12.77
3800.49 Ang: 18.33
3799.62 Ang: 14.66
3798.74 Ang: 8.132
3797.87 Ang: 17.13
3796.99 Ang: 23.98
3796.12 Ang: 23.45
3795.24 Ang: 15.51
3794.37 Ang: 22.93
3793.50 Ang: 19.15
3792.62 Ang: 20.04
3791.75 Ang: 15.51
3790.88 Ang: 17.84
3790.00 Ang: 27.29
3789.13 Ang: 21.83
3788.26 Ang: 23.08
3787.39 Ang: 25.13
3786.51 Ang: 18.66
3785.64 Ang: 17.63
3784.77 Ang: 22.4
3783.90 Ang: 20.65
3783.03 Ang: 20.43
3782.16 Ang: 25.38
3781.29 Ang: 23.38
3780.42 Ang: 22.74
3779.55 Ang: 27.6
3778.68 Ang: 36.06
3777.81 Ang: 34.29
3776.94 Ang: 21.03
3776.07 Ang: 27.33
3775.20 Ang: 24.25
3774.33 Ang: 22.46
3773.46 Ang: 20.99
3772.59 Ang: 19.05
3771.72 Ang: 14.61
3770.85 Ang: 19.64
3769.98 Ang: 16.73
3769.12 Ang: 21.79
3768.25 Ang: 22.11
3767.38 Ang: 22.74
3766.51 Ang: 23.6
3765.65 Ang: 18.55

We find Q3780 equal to 28.8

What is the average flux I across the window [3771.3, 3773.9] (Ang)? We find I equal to 18.2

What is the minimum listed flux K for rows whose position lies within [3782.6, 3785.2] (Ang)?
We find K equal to 20.43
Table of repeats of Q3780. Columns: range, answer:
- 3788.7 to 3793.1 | 20.5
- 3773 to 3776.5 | 23.7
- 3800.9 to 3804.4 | 20.5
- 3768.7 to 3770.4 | 19.4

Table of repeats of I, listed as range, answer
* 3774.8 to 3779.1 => 28.6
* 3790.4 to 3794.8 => 19.1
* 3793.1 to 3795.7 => 19.2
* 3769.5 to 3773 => 17.6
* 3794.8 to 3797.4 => 21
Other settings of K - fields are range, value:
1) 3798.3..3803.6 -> 8.132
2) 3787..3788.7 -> 23.08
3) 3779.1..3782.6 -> 22.74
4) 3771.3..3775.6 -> 14.61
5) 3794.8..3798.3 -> 15.51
